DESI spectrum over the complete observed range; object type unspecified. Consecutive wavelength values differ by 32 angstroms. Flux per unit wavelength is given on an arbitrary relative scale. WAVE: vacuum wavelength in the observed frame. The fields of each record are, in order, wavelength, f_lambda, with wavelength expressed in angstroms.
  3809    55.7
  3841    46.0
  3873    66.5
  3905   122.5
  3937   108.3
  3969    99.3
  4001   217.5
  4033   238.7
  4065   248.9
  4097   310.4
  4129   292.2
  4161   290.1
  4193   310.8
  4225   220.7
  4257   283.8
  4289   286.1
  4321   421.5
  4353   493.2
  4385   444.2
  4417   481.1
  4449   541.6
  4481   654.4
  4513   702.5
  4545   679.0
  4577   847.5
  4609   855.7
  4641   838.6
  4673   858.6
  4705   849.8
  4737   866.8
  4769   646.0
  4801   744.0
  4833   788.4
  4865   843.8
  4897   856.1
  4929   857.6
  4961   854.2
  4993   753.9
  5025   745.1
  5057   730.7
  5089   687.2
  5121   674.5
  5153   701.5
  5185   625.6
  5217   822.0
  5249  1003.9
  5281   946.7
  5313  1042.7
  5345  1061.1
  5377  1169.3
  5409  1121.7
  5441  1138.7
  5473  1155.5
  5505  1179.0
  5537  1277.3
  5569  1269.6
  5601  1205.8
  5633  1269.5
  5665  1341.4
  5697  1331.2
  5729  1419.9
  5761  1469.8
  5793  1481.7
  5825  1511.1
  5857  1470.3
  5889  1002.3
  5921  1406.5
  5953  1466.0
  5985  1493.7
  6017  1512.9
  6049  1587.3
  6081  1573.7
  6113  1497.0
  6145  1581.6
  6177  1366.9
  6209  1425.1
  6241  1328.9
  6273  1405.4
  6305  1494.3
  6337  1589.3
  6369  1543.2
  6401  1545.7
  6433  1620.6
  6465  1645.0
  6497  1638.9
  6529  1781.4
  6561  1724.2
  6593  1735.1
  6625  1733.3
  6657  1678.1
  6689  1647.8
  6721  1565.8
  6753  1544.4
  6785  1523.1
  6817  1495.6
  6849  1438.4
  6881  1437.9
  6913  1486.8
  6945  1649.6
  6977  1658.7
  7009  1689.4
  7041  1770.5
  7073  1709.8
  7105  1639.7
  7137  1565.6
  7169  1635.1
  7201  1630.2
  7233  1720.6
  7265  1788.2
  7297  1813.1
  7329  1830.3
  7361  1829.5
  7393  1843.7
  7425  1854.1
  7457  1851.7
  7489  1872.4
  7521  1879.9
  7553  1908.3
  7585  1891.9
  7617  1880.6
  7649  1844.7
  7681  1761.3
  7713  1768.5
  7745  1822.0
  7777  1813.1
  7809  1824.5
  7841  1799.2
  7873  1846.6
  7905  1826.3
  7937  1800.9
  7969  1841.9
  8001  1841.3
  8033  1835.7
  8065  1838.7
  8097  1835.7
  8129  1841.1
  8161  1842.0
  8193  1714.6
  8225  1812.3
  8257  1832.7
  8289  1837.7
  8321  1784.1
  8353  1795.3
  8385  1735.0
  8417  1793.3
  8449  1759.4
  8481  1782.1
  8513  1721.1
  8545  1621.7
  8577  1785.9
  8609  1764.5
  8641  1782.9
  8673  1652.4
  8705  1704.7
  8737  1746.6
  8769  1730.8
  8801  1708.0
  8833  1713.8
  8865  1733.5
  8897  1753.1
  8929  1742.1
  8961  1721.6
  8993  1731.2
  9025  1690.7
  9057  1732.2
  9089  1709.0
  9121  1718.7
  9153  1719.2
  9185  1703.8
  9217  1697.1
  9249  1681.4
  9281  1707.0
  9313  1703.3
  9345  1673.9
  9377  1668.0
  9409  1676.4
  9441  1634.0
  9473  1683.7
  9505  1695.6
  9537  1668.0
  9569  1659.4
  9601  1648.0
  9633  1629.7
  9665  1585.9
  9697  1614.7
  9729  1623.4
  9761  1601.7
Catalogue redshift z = 0.000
